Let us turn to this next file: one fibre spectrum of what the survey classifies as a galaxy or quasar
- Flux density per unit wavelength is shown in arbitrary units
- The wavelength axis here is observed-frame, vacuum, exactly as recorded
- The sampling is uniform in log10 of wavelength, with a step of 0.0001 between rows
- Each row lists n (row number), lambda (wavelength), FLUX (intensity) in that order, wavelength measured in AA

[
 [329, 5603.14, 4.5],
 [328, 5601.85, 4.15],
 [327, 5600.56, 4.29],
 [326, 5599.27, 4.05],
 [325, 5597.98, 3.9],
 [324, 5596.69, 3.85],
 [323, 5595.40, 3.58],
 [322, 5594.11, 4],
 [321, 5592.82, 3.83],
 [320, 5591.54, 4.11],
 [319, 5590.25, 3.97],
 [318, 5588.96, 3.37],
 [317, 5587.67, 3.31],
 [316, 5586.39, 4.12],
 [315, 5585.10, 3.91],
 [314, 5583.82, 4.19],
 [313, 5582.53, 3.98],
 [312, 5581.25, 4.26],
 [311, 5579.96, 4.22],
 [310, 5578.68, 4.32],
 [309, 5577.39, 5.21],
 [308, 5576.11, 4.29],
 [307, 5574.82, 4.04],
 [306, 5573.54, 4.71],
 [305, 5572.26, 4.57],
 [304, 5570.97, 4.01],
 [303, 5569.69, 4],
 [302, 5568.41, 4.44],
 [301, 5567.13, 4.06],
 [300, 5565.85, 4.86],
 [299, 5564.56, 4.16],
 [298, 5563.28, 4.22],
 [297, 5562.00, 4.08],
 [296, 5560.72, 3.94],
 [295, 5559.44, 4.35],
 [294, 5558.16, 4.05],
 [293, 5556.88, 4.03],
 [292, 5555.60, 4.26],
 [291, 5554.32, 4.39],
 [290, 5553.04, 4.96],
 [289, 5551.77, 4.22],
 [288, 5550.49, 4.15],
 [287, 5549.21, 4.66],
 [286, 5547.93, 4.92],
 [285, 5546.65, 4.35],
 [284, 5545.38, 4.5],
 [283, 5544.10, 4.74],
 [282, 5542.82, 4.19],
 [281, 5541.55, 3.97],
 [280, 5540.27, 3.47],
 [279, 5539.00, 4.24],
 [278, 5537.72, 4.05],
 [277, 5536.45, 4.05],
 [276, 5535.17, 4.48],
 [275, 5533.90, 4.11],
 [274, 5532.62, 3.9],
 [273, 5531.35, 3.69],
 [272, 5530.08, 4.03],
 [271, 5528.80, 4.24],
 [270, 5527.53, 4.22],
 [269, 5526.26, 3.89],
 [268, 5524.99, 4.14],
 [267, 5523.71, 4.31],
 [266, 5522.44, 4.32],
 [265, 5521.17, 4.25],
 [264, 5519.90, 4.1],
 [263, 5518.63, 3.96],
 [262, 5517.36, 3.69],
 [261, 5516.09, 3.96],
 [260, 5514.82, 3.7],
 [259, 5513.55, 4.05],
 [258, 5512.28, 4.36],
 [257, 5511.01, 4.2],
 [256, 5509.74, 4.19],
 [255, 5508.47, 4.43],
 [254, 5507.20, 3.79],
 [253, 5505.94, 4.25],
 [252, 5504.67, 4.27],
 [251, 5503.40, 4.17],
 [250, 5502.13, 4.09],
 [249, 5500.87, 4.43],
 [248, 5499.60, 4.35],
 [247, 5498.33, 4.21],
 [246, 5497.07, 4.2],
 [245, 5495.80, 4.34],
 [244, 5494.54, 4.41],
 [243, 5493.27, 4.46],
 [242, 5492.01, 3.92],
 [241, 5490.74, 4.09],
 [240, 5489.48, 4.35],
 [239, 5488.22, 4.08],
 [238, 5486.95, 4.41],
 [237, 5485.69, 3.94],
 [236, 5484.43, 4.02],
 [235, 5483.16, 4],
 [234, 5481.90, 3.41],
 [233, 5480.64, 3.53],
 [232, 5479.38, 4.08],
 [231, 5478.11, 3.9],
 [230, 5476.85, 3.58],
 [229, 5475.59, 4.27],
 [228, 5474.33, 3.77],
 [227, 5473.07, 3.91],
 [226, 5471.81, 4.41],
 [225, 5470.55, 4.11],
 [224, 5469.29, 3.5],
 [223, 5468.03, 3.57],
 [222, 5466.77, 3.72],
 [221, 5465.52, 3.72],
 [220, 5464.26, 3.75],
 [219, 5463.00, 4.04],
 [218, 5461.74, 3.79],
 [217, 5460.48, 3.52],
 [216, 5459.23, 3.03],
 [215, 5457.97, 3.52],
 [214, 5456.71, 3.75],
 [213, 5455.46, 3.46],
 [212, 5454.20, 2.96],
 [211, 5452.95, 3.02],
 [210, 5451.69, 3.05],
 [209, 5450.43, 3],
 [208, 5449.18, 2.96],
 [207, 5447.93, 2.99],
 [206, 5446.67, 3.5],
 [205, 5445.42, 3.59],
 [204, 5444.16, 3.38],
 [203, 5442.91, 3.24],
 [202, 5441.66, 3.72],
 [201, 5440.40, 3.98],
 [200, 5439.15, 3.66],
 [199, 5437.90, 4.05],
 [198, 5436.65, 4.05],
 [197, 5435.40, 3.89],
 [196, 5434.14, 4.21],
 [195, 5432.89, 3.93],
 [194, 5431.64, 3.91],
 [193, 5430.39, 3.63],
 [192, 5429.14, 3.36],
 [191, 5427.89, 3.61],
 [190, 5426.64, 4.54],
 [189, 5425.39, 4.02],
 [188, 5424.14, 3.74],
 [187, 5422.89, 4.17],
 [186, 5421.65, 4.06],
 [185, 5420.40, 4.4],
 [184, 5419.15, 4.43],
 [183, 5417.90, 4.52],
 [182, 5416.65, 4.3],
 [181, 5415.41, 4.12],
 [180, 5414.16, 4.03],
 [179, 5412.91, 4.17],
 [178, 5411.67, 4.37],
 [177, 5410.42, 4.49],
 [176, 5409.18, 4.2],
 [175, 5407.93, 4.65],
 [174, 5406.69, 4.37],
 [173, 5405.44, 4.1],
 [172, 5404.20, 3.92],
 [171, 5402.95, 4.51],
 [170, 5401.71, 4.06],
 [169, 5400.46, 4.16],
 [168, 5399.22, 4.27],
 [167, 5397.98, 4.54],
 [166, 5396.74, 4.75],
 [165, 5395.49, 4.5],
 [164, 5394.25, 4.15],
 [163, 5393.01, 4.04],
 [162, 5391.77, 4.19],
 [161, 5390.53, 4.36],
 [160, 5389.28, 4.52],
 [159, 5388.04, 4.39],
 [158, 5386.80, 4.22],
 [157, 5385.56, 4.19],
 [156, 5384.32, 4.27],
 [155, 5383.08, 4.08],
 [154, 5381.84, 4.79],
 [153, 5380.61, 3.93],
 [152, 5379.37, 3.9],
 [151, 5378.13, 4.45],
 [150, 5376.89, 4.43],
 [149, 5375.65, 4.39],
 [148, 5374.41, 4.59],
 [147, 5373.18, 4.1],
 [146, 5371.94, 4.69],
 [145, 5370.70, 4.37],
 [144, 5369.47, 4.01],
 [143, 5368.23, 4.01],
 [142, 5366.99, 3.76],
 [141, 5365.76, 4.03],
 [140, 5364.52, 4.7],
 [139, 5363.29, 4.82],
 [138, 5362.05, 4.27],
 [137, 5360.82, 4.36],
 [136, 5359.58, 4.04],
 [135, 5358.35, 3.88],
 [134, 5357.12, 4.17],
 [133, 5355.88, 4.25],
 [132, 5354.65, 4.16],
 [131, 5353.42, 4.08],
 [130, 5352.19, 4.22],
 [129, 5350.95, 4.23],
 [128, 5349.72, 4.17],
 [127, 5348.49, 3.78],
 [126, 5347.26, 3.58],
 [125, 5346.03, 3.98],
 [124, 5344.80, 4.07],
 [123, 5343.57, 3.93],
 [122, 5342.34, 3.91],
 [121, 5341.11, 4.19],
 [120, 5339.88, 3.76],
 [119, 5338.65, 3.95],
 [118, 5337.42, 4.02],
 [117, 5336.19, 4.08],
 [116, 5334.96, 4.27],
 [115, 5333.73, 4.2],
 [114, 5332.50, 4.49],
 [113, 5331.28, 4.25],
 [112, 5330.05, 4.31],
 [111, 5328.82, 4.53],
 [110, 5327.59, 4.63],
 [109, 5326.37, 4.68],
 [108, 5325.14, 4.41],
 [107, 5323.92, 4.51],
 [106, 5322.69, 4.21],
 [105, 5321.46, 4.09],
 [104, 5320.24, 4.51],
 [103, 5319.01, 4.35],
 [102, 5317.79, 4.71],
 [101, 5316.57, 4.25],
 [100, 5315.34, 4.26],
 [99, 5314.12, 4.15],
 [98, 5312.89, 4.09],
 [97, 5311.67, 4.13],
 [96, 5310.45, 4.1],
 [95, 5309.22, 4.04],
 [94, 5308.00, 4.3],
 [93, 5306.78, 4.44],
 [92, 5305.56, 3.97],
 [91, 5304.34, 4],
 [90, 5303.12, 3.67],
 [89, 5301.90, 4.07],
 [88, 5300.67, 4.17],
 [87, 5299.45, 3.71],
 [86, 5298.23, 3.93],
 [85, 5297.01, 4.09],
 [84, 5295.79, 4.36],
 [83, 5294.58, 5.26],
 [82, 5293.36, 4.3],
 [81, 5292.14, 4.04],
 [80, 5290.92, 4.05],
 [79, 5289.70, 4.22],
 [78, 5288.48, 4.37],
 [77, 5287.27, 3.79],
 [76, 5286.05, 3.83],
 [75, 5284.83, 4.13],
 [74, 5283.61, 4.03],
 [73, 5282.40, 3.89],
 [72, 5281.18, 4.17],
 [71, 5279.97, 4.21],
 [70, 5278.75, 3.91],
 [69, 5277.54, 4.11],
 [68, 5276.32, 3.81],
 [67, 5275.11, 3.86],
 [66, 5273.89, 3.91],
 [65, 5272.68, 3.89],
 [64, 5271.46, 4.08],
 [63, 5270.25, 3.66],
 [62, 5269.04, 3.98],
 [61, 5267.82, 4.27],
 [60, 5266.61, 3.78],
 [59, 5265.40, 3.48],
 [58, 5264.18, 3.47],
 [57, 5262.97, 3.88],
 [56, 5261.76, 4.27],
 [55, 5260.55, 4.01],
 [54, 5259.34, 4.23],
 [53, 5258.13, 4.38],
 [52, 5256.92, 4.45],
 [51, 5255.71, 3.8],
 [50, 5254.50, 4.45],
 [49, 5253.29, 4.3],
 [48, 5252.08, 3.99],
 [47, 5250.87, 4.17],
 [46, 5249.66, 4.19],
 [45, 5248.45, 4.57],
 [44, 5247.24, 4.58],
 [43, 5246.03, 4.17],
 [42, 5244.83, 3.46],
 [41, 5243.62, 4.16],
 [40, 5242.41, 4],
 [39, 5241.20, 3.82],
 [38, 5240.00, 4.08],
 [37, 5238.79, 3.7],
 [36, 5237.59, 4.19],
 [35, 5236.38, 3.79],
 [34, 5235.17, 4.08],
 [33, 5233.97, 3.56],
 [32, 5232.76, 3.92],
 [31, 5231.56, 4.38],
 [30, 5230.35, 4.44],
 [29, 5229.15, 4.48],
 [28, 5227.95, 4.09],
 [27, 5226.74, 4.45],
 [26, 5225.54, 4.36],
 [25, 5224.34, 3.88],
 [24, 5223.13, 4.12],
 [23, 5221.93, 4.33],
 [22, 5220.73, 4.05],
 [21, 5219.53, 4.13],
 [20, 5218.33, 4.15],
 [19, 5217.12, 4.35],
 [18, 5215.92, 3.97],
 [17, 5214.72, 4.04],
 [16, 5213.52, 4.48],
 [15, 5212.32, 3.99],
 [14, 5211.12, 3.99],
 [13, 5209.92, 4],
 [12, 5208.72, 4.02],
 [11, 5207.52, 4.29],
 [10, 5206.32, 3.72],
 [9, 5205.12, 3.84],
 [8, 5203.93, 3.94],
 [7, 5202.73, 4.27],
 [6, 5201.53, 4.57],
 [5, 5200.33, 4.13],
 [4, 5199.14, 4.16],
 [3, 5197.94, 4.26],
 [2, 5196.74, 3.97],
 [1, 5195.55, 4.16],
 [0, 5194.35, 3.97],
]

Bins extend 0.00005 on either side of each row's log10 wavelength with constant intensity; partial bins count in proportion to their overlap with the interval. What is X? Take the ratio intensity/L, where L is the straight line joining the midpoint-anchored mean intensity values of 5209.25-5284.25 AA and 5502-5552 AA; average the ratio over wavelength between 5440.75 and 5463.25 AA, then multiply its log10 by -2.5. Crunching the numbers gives 0.23 mag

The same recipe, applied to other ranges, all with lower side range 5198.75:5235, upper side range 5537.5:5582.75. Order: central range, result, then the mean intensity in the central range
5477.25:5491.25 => 0.08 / 3.98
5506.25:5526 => 0.05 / 4.1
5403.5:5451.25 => 0.08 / 3.92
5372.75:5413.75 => -0.02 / 4.3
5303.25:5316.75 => 0.01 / 4.14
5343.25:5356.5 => 0.04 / 4.04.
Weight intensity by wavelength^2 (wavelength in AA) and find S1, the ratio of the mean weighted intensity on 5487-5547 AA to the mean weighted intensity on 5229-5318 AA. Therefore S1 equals 1.11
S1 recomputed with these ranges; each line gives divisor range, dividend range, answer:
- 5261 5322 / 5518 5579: 1.15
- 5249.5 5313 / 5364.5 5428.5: 1.09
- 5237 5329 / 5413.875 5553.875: 1.04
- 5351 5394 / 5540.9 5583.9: 1.09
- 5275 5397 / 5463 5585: 1.06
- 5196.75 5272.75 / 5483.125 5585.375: 1.15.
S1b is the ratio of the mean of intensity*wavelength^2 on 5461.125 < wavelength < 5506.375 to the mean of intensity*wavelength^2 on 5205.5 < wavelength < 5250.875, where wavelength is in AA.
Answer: 1.08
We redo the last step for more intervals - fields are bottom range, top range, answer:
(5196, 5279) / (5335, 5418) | 1.09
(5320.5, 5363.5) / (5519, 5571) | 1.09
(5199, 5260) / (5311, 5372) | 1.06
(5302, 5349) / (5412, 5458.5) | 0.94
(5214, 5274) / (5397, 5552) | 1.07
